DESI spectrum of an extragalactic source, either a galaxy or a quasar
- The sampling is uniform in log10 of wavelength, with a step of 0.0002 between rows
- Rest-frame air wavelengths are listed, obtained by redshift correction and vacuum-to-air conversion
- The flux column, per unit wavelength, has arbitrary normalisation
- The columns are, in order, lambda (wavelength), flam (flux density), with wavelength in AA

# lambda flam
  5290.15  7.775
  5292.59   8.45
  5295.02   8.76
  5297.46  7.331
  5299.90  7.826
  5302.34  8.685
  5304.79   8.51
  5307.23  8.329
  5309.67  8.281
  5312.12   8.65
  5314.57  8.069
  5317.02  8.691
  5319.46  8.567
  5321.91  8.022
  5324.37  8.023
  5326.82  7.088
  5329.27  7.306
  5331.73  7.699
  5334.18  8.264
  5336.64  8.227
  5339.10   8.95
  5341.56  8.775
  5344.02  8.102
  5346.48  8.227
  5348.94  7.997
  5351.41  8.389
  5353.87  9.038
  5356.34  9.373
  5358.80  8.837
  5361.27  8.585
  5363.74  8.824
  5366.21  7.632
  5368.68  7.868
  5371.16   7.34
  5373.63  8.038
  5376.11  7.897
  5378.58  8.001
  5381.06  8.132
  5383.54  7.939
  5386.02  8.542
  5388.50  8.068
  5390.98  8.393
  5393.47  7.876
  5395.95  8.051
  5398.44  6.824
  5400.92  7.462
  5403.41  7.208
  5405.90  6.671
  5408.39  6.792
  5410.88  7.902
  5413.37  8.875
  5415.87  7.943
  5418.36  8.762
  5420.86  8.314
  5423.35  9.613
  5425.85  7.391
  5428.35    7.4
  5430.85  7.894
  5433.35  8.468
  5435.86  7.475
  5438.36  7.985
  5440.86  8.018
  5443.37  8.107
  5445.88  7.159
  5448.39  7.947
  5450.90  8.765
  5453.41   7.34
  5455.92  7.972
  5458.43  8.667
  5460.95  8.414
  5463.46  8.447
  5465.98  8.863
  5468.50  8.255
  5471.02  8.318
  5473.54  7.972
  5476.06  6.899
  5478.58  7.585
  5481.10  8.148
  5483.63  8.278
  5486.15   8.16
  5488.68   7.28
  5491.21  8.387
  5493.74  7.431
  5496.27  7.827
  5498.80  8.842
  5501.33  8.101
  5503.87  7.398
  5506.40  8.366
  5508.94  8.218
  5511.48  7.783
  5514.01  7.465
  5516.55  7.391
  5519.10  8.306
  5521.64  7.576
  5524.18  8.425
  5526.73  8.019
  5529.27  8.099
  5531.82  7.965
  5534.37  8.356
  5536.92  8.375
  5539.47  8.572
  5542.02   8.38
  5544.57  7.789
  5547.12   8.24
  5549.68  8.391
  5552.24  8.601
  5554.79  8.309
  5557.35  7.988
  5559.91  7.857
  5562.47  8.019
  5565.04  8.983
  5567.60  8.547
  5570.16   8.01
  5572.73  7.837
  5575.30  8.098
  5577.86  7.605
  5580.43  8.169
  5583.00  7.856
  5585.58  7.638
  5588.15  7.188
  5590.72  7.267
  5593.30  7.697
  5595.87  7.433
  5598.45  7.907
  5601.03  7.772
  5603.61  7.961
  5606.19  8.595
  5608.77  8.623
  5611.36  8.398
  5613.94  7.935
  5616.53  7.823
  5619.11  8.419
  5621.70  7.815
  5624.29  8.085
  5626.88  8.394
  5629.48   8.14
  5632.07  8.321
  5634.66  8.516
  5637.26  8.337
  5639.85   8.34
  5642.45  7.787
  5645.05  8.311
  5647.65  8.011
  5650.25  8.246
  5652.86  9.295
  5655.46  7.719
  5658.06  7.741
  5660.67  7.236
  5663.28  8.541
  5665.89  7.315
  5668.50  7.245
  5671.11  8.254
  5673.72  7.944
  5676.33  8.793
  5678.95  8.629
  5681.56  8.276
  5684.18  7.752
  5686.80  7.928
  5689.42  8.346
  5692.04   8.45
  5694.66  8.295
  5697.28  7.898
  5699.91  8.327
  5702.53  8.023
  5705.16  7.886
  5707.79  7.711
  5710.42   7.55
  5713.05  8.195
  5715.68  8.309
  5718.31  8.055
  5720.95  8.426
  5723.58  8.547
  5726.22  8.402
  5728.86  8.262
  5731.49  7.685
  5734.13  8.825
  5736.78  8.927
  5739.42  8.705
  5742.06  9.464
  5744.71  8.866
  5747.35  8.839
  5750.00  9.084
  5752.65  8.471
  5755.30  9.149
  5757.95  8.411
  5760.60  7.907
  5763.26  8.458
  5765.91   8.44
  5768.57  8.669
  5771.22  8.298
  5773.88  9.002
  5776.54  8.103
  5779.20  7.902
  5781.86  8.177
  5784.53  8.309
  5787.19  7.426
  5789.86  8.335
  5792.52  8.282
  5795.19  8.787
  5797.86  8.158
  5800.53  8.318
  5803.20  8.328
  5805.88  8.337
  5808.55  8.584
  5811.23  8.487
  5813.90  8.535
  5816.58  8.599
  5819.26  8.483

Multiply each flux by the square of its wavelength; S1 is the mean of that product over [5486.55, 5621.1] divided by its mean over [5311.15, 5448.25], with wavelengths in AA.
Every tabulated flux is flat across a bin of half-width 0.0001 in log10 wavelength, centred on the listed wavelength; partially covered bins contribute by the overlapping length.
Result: 1.06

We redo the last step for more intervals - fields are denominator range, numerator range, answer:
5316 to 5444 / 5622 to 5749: 1.14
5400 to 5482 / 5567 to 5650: 1.07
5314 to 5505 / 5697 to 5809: 1.18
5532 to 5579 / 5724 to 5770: 1.12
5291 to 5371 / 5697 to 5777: 1.18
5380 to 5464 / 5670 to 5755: 1.17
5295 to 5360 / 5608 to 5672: 1.10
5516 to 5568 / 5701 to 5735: 1.06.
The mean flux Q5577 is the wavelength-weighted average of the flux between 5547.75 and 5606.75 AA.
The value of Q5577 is 7.98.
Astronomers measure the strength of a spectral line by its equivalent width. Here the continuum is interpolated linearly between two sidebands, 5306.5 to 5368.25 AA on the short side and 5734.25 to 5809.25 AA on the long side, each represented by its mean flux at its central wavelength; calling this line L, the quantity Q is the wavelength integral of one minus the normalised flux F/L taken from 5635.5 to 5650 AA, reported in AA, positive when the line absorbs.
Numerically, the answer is 0.46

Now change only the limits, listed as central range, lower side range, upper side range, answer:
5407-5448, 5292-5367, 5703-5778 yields 1.7 AA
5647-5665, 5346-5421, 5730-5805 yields 0.5 AA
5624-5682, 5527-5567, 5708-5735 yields 0.5 AA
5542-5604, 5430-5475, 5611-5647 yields 1.4 AA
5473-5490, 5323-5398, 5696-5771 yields 1.0 AA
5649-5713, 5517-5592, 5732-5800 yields 2.1 AA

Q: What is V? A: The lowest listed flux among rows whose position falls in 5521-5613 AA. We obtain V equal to 7.188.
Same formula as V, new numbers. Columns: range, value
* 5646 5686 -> 7.236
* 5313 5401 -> 6.824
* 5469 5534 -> 6.899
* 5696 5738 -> 7.55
